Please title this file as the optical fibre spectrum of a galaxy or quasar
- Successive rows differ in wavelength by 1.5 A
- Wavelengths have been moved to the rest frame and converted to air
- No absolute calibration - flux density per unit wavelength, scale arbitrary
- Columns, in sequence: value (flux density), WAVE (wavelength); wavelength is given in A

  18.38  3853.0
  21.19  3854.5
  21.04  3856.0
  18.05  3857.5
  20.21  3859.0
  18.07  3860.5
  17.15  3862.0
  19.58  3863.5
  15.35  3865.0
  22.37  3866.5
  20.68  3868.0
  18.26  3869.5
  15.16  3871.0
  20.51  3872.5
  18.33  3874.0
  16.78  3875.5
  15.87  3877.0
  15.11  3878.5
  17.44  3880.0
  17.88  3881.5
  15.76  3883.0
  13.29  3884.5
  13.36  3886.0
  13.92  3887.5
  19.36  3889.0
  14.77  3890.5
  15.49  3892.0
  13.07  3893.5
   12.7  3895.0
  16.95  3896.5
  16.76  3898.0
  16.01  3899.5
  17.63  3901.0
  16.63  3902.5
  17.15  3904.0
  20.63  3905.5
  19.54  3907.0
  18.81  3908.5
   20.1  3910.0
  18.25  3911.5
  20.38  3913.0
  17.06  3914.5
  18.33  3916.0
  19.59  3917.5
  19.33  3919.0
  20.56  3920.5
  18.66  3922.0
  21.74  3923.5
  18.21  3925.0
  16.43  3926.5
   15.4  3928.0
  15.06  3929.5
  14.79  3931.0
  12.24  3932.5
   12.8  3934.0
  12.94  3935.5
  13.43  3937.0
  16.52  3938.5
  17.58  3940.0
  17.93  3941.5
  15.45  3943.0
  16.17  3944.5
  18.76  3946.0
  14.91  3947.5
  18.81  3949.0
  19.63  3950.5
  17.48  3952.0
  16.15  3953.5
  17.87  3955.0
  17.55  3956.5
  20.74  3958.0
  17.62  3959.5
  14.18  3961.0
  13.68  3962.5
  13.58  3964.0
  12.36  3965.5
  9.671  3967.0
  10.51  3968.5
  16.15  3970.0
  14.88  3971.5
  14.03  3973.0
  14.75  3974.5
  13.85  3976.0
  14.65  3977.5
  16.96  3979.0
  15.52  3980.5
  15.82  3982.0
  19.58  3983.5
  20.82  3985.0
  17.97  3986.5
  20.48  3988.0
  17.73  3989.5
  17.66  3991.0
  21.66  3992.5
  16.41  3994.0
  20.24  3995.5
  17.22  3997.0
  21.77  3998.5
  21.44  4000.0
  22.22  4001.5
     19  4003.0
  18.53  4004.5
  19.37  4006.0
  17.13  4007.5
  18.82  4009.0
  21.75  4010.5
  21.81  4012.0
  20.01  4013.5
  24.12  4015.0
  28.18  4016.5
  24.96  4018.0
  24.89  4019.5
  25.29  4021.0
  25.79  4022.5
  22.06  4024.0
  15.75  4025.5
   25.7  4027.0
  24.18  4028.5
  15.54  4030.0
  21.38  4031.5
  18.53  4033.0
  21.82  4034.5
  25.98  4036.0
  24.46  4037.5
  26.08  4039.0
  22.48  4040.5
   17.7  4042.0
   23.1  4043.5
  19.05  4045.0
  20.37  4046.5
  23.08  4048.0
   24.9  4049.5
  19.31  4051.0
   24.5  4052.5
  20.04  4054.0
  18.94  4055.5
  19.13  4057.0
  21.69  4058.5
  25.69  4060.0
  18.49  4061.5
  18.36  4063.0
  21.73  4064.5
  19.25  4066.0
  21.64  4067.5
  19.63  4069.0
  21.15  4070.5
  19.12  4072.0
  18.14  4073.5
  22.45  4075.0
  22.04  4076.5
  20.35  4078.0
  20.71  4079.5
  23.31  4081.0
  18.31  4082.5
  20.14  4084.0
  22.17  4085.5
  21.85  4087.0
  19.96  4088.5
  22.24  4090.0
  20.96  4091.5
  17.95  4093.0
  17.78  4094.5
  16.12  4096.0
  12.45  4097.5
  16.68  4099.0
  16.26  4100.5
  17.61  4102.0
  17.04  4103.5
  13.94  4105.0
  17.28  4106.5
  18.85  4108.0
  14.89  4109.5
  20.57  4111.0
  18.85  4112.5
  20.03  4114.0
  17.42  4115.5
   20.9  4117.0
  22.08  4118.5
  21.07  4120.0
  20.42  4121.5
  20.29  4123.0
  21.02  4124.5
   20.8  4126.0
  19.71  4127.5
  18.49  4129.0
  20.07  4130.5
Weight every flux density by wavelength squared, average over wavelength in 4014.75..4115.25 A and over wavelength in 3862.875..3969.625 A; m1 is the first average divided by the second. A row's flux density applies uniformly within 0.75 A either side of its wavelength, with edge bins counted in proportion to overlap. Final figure 1.3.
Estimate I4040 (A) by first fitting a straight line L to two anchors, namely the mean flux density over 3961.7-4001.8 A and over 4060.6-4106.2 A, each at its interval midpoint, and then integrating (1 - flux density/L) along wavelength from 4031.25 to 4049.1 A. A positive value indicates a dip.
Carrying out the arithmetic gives -3.9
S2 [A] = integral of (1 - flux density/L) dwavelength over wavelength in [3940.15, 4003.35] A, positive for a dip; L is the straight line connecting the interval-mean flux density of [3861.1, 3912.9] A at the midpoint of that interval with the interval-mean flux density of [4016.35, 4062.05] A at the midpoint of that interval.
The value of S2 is 9.4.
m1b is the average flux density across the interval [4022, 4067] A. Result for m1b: 21.5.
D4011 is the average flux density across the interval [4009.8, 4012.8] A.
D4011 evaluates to 21.8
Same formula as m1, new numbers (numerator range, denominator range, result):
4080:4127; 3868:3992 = 1.25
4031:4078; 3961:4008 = 1.30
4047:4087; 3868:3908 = 1.38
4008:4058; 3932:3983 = 1.48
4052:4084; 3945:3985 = 1.37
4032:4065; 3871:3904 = 1.46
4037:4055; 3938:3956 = 1.34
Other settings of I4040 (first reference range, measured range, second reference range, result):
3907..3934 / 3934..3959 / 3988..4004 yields 2.1 A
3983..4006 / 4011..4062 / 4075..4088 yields -4.8 A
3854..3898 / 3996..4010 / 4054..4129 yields -0.8 A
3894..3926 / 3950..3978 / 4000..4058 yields 6.5 A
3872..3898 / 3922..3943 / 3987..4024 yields 2.4 A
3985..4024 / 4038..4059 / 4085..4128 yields -1.5 A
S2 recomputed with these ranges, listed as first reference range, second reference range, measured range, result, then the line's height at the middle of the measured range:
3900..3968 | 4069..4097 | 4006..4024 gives -3.9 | 18.7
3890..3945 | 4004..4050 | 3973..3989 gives 2.4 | 19.9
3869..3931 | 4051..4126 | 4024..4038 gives -1.9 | 18.9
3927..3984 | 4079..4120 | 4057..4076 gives -2.7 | 18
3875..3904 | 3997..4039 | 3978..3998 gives 2.1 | 20.4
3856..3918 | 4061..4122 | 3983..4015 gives -2.2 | 18.4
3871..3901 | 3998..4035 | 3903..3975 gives 6.0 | 18.3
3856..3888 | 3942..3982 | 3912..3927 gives -2.4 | 16.5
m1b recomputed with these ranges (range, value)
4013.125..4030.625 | 23.2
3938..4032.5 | 18.5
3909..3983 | 16.3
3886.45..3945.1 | 16.9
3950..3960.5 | 18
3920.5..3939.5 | 15.9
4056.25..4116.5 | 19.3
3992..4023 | 21.4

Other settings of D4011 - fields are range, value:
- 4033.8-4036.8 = 23.9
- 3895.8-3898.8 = 16.8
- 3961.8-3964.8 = 13.6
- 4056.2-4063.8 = 20.7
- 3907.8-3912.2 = 19.1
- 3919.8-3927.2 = 19.1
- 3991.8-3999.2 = 19.4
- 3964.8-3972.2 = 12.7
